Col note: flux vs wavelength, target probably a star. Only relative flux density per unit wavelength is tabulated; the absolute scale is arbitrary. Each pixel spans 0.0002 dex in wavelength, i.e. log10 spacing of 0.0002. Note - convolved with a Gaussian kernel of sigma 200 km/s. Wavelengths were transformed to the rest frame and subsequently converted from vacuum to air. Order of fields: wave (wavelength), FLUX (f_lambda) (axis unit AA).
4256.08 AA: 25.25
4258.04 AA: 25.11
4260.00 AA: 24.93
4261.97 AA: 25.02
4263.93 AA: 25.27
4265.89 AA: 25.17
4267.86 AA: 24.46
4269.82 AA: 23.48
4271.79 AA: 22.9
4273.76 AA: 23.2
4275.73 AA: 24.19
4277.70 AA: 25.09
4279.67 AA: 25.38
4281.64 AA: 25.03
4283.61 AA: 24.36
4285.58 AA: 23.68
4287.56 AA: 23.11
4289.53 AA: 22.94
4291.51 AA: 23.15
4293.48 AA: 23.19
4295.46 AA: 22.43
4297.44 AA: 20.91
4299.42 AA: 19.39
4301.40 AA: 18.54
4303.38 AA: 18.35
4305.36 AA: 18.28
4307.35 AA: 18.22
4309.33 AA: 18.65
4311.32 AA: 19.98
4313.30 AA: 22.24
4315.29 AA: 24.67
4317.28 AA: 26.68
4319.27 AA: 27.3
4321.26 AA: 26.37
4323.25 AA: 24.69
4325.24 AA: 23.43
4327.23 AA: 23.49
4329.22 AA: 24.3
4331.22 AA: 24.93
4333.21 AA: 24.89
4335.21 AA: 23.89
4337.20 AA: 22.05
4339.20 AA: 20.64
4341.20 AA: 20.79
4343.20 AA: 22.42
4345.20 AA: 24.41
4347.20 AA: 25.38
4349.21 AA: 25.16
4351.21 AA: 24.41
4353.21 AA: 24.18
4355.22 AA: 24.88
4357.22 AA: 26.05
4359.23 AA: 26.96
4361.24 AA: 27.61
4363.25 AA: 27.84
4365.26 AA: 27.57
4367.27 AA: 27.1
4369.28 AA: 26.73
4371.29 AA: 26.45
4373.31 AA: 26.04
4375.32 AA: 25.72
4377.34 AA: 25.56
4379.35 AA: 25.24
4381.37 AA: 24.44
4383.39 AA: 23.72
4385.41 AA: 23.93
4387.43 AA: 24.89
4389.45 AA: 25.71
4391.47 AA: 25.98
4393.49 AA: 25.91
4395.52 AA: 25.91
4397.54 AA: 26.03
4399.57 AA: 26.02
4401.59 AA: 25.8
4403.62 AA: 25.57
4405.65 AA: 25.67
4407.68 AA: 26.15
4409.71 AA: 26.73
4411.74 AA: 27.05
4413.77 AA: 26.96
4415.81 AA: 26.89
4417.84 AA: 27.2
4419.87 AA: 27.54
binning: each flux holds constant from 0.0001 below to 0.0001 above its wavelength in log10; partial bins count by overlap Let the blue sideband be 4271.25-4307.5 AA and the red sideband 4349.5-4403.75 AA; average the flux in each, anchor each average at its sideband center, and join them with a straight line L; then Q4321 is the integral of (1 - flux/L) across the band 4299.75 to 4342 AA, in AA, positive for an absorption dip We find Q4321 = 2.0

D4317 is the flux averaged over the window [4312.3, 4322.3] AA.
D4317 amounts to 25.4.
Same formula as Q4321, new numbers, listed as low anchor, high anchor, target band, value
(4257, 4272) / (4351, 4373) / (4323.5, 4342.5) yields 2.0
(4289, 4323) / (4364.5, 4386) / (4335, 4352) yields 0.5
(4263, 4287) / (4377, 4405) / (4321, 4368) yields 0.5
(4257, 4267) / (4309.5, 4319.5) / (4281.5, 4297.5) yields 0.7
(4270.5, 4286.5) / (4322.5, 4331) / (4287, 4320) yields 3.5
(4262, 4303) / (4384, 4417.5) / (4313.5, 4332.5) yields -0.6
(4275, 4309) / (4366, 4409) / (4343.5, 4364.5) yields -1.0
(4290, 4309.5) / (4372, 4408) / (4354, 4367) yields -1.7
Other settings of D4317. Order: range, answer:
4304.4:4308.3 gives 18.2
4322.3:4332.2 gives 24.2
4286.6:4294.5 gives 23.1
